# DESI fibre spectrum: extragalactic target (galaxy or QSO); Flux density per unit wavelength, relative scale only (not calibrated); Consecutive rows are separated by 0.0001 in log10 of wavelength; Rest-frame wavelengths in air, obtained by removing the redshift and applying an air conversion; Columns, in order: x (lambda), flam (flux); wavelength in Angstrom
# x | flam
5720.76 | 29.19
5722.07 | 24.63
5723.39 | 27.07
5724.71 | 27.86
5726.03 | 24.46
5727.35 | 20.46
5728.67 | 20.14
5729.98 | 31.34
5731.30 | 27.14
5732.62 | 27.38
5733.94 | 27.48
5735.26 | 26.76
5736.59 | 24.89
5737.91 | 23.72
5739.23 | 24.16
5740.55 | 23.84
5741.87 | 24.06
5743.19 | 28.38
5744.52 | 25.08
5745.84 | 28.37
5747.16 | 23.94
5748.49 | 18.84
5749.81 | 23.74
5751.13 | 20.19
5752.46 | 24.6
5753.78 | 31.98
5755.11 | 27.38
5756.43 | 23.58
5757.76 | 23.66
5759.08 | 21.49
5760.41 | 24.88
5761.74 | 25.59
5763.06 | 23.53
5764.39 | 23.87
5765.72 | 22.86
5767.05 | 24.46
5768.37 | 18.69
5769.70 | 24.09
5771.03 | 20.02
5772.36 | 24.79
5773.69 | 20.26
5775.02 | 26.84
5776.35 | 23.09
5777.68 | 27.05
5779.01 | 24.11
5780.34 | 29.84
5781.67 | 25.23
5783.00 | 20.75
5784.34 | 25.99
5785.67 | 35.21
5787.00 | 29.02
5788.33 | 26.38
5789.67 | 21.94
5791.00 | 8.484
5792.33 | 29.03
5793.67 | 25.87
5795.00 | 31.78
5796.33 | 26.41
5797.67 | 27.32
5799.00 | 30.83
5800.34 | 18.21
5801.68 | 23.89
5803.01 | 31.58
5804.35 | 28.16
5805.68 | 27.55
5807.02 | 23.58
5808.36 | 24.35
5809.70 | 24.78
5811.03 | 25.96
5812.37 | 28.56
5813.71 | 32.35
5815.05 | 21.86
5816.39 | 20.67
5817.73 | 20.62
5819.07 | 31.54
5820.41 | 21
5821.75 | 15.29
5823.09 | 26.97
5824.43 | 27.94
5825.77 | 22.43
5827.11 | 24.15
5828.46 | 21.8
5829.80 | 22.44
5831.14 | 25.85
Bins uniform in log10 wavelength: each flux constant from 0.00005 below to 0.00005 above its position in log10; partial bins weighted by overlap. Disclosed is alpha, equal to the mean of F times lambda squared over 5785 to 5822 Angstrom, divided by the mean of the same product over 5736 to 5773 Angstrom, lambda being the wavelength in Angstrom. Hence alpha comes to 1.1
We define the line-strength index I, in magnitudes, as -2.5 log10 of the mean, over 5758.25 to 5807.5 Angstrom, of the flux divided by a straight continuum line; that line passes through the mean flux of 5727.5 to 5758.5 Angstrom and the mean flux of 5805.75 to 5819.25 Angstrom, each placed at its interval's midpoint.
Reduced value 0.01 mag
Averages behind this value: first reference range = 25.2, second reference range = 25.3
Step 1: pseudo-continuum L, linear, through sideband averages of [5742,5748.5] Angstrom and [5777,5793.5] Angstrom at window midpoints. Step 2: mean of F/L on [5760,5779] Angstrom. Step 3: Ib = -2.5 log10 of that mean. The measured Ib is 0.078 mag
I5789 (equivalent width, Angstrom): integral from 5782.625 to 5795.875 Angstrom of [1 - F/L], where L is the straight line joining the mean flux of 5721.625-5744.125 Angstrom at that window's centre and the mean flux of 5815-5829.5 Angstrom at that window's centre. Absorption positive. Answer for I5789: -0.9 Angstrom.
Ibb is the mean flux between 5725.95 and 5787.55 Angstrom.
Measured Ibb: 24.8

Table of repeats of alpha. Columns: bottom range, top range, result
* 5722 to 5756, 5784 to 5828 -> 1.03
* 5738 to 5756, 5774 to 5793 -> 1.02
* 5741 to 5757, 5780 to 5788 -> 1.11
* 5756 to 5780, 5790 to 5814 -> 1.11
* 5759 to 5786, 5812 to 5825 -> 1.03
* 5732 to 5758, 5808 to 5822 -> 1.00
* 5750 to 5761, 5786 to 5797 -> 1.03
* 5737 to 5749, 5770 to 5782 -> 1.01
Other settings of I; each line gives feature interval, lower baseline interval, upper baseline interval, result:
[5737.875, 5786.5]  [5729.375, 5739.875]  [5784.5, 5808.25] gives 0.08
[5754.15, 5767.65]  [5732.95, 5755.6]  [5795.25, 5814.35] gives 0.06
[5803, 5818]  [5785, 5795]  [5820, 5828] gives -0.07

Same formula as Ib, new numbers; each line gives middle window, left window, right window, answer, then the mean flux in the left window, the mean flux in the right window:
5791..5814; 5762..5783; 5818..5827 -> -0.11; 23.9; 24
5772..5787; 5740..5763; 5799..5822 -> -0.05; 24.7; 25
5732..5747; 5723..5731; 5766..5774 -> -0.06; 25.3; 22.2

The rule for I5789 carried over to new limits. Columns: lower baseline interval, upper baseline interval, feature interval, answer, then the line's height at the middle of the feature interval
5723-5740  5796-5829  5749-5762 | 0.4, 25.4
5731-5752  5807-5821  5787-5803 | 0.0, 25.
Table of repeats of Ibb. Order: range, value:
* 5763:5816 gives 25.2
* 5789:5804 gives 25.1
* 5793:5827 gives 25.6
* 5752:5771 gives 24.2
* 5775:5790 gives 26.4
